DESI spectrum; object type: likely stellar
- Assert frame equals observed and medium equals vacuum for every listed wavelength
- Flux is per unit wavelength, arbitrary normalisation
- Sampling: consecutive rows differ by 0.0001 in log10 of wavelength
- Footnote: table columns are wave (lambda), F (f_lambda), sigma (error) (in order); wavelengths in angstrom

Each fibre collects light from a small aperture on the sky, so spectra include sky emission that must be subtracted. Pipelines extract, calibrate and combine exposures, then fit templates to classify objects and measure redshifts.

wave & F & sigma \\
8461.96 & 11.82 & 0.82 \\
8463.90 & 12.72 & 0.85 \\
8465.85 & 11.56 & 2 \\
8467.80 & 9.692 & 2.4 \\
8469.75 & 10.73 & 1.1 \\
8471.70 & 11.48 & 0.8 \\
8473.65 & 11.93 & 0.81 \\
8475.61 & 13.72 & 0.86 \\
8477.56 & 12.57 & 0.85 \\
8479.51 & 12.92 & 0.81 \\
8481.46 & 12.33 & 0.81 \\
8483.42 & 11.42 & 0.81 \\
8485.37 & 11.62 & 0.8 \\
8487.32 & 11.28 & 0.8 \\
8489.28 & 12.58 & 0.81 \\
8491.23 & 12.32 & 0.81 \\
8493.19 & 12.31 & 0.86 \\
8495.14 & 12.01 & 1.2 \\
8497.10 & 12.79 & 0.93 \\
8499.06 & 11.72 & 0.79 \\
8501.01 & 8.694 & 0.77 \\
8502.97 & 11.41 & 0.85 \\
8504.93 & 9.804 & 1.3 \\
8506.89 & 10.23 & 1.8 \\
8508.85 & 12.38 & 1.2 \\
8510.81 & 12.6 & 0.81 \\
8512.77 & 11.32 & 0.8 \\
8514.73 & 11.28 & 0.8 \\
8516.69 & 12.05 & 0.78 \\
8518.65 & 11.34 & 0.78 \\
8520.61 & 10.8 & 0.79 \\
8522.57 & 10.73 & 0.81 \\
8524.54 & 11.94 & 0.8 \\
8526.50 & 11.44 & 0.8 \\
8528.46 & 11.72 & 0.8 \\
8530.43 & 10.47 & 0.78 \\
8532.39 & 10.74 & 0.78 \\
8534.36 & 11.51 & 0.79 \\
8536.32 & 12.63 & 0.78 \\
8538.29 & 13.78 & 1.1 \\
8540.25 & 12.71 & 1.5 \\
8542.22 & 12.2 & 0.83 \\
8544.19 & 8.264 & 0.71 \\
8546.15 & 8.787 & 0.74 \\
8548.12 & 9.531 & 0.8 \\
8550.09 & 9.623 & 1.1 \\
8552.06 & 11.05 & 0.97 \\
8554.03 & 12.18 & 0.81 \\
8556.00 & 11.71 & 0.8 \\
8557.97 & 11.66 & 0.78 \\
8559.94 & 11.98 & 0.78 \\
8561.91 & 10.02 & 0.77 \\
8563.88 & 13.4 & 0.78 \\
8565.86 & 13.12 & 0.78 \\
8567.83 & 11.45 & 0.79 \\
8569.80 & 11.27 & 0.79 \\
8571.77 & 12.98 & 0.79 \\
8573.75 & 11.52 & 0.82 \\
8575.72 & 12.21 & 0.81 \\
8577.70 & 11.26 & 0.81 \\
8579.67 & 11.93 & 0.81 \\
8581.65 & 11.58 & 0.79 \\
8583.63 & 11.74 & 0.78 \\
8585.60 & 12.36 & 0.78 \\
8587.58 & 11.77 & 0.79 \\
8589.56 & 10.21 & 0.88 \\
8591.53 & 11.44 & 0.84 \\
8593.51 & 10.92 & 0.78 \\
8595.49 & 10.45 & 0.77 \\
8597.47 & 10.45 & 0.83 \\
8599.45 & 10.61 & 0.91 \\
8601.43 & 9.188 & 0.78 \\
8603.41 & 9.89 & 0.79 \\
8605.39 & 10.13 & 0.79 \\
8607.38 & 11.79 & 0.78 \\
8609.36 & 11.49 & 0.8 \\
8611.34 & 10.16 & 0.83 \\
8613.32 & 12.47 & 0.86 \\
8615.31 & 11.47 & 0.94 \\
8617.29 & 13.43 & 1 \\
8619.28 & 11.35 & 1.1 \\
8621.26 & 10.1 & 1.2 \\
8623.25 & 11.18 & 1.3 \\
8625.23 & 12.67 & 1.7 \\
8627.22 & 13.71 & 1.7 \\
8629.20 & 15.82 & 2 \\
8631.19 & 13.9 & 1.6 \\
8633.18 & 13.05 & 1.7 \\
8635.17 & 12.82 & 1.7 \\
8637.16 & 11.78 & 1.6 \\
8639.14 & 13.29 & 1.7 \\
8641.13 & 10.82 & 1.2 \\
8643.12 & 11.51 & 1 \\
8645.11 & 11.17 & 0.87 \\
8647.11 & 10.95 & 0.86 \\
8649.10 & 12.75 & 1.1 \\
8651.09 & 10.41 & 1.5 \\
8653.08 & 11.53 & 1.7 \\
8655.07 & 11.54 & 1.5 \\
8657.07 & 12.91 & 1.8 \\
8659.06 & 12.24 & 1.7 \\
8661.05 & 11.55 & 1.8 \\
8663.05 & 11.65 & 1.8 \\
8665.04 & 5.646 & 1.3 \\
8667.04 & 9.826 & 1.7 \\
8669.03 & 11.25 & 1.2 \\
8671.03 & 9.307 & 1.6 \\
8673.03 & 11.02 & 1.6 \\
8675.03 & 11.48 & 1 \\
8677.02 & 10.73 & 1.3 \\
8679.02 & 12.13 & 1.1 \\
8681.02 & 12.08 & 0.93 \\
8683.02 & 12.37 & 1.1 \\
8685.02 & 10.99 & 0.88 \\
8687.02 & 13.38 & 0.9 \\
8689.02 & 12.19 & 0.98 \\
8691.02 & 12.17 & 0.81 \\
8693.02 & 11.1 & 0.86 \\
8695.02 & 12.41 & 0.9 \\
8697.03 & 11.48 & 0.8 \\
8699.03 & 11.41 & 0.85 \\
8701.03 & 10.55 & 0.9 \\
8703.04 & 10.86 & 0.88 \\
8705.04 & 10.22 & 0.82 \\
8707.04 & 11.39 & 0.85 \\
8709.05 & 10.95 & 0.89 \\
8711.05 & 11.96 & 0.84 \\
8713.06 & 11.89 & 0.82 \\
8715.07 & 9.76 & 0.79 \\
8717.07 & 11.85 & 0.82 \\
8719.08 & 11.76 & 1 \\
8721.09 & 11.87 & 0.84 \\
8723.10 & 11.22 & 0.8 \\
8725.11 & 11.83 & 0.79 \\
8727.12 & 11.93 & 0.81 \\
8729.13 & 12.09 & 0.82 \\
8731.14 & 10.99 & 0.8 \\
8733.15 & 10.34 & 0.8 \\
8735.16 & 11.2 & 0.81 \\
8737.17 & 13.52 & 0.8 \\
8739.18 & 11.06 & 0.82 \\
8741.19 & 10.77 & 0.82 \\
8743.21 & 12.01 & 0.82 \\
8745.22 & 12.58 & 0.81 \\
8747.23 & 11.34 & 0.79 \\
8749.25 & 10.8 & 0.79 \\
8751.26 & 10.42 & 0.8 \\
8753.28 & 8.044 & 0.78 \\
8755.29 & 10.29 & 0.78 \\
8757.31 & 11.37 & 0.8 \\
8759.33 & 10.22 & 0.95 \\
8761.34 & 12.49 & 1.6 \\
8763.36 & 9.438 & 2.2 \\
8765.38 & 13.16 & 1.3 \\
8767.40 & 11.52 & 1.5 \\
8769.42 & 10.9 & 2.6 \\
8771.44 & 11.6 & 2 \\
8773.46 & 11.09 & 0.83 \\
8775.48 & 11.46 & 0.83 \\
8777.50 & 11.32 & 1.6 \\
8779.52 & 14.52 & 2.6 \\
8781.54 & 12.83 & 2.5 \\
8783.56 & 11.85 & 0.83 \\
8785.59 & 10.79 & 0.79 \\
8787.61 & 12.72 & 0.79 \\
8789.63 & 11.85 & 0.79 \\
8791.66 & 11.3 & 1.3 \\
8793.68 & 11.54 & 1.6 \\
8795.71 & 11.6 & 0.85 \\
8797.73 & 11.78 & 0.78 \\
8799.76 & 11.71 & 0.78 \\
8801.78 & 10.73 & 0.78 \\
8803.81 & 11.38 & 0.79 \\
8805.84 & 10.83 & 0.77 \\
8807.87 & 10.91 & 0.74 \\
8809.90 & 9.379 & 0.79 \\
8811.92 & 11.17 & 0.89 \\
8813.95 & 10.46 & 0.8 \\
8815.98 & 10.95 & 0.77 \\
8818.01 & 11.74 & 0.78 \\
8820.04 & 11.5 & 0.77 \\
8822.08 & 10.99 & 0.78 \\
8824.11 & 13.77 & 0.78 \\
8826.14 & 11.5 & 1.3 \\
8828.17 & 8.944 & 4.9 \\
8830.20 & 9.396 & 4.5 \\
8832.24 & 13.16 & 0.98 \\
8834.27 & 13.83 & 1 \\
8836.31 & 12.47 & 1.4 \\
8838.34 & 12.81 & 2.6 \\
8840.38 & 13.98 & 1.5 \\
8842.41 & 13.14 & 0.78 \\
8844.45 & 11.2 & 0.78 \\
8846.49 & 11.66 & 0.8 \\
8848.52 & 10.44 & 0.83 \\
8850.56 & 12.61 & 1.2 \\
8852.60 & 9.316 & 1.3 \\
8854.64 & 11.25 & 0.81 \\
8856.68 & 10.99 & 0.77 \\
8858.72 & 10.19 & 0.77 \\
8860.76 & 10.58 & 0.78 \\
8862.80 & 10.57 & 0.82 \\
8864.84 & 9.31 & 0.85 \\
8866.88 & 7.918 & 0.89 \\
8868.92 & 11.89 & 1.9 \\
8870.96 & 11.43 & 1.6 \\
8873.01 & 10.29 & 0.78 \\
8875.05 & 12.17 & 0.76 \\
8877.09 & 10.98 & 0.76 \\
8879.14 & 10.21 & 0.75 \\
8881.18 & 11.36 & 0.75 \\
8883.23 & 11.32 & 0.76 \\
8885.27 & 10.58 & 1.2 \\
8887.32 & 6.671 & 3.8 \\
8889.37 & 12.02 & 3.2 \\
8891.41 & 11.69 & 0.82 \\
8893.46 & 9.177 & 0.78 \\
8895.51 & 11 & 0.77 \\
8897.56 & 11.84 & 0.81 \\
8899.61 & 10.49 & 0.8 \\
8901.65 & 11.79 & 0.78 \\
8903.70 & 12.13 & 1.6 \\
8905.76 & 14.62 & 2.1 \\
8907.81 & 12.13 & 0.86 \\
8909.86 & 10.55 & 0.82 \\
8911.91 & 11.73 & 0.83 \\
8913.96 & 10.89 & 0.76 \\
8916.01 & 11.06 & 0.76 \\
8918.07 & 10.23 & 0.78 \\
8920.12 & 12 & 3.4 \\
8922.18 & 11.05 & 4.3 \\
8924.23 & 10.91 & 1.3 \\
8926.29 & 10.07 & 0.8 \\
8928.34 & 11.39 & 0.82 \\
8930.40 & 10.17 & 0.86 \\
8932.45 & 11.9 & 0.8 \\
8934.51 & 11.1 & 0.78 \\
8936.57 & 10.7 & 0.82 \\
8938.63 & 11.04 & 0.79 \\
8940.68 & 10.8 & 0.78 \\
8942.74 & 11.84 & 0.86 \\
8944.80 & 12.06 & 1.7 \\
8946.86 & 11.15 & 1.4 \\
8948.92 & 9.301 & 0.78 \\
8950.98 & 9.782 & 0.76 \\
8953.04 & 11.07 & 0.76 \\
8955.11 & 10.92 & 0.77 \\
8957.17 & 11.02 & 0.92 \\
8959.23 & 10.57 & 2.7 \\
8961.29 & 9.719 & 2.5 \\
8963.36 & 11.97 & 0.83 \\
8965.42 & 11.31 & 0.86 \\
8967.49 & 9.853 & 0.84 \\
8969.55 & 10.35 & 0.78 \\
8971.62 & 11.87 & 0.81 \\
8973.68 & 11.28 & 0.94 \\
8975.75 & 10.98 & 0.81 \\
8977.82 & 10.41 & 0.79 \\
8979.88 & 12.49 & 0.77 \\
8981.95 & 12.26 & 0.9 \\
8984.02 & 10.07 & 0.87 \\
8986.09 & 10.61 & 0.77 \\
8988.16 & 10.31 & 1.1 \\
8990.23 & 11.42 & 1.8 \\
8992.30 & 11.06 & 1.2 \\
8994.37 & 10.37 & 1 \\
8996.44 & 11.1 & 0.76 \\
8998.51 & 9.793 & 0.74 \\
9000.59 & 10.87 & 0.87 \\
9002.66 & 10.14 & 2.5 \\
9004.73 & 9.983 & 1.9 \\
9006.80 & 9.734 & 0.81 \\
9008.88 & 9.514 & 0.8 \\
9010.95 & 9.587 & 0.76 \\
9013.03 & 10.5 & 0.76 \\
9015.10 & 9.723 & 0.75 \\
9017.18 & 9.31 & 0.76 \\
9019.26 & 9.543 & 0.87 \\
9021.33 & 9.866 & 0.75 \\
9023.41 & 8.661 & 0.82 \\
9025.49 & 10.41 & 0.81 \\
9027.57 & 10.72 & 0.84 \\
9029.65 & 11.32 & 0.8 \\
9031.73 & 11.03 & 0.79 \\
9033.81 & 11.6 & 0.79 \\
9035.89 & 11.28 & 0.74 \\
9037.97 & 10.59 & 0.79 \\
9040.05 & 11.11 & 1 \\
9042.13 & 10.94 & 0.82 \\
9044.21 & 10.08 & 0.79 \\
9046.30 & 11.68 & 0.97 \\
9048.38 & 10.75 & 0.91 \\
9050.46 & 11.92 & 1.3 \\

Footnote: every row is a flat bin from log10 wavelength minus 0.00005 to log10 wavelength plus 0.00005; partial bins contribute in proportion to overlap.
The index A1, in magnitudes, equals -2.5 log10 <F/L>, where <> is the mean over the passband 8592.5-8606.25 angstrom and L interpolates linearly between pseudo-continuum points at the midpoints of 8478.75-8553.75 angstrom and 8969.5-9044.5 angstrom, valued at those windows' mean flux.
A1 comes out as 0.10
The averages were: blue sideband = 11.4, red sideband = 10.6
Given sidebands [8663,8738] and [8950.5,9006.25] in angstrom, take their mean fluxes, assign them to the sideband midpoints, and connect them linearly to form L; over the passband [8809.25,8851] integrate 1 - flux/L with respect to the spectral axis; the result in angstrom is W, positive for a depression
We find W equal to -2.4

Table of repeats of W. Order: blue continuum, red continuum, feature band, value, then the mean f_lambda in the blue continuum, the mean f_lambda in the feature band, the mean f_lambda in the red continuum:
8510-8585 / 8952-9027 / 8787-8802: -1.0 angstrom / 11.5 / 11.7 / 10.5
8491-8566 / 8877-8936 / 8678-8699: -1.4 angstrom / 11.4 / 12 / 11.1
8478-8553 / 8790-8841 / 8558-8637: -2.1 angstrom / 11.4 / 11.7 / 11.5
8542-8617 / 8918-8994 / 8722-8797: -2.7 angstrom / 11.2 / 11.5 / 11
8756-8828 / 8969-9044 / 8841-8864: 0.2 angstrom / 11.5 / 11.1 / 10.6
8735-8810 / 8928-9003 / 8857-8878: 1.1 angstrom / 11.4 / 10.5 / 10.9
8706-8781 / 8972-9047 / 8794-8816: 0.4 angstrom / 11.4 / 11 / 10.6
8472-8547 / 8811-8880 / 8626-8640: -2.4 angstrom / 11.6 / 13.5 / 11.3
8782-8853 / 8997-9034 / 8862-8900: 1.8 angstrom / 11.6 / 10.6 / 10.1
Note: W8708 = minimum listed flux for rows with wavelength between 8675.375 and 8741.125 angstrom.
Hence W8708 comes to 9.76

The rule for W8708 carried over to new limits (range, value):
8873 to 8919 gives 6.671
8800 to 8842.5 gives 8.944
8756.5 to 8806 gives 9.438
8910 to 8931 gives 10.07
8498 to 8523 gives 8.694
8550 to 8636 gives 9.188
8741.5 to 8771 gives 8.044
